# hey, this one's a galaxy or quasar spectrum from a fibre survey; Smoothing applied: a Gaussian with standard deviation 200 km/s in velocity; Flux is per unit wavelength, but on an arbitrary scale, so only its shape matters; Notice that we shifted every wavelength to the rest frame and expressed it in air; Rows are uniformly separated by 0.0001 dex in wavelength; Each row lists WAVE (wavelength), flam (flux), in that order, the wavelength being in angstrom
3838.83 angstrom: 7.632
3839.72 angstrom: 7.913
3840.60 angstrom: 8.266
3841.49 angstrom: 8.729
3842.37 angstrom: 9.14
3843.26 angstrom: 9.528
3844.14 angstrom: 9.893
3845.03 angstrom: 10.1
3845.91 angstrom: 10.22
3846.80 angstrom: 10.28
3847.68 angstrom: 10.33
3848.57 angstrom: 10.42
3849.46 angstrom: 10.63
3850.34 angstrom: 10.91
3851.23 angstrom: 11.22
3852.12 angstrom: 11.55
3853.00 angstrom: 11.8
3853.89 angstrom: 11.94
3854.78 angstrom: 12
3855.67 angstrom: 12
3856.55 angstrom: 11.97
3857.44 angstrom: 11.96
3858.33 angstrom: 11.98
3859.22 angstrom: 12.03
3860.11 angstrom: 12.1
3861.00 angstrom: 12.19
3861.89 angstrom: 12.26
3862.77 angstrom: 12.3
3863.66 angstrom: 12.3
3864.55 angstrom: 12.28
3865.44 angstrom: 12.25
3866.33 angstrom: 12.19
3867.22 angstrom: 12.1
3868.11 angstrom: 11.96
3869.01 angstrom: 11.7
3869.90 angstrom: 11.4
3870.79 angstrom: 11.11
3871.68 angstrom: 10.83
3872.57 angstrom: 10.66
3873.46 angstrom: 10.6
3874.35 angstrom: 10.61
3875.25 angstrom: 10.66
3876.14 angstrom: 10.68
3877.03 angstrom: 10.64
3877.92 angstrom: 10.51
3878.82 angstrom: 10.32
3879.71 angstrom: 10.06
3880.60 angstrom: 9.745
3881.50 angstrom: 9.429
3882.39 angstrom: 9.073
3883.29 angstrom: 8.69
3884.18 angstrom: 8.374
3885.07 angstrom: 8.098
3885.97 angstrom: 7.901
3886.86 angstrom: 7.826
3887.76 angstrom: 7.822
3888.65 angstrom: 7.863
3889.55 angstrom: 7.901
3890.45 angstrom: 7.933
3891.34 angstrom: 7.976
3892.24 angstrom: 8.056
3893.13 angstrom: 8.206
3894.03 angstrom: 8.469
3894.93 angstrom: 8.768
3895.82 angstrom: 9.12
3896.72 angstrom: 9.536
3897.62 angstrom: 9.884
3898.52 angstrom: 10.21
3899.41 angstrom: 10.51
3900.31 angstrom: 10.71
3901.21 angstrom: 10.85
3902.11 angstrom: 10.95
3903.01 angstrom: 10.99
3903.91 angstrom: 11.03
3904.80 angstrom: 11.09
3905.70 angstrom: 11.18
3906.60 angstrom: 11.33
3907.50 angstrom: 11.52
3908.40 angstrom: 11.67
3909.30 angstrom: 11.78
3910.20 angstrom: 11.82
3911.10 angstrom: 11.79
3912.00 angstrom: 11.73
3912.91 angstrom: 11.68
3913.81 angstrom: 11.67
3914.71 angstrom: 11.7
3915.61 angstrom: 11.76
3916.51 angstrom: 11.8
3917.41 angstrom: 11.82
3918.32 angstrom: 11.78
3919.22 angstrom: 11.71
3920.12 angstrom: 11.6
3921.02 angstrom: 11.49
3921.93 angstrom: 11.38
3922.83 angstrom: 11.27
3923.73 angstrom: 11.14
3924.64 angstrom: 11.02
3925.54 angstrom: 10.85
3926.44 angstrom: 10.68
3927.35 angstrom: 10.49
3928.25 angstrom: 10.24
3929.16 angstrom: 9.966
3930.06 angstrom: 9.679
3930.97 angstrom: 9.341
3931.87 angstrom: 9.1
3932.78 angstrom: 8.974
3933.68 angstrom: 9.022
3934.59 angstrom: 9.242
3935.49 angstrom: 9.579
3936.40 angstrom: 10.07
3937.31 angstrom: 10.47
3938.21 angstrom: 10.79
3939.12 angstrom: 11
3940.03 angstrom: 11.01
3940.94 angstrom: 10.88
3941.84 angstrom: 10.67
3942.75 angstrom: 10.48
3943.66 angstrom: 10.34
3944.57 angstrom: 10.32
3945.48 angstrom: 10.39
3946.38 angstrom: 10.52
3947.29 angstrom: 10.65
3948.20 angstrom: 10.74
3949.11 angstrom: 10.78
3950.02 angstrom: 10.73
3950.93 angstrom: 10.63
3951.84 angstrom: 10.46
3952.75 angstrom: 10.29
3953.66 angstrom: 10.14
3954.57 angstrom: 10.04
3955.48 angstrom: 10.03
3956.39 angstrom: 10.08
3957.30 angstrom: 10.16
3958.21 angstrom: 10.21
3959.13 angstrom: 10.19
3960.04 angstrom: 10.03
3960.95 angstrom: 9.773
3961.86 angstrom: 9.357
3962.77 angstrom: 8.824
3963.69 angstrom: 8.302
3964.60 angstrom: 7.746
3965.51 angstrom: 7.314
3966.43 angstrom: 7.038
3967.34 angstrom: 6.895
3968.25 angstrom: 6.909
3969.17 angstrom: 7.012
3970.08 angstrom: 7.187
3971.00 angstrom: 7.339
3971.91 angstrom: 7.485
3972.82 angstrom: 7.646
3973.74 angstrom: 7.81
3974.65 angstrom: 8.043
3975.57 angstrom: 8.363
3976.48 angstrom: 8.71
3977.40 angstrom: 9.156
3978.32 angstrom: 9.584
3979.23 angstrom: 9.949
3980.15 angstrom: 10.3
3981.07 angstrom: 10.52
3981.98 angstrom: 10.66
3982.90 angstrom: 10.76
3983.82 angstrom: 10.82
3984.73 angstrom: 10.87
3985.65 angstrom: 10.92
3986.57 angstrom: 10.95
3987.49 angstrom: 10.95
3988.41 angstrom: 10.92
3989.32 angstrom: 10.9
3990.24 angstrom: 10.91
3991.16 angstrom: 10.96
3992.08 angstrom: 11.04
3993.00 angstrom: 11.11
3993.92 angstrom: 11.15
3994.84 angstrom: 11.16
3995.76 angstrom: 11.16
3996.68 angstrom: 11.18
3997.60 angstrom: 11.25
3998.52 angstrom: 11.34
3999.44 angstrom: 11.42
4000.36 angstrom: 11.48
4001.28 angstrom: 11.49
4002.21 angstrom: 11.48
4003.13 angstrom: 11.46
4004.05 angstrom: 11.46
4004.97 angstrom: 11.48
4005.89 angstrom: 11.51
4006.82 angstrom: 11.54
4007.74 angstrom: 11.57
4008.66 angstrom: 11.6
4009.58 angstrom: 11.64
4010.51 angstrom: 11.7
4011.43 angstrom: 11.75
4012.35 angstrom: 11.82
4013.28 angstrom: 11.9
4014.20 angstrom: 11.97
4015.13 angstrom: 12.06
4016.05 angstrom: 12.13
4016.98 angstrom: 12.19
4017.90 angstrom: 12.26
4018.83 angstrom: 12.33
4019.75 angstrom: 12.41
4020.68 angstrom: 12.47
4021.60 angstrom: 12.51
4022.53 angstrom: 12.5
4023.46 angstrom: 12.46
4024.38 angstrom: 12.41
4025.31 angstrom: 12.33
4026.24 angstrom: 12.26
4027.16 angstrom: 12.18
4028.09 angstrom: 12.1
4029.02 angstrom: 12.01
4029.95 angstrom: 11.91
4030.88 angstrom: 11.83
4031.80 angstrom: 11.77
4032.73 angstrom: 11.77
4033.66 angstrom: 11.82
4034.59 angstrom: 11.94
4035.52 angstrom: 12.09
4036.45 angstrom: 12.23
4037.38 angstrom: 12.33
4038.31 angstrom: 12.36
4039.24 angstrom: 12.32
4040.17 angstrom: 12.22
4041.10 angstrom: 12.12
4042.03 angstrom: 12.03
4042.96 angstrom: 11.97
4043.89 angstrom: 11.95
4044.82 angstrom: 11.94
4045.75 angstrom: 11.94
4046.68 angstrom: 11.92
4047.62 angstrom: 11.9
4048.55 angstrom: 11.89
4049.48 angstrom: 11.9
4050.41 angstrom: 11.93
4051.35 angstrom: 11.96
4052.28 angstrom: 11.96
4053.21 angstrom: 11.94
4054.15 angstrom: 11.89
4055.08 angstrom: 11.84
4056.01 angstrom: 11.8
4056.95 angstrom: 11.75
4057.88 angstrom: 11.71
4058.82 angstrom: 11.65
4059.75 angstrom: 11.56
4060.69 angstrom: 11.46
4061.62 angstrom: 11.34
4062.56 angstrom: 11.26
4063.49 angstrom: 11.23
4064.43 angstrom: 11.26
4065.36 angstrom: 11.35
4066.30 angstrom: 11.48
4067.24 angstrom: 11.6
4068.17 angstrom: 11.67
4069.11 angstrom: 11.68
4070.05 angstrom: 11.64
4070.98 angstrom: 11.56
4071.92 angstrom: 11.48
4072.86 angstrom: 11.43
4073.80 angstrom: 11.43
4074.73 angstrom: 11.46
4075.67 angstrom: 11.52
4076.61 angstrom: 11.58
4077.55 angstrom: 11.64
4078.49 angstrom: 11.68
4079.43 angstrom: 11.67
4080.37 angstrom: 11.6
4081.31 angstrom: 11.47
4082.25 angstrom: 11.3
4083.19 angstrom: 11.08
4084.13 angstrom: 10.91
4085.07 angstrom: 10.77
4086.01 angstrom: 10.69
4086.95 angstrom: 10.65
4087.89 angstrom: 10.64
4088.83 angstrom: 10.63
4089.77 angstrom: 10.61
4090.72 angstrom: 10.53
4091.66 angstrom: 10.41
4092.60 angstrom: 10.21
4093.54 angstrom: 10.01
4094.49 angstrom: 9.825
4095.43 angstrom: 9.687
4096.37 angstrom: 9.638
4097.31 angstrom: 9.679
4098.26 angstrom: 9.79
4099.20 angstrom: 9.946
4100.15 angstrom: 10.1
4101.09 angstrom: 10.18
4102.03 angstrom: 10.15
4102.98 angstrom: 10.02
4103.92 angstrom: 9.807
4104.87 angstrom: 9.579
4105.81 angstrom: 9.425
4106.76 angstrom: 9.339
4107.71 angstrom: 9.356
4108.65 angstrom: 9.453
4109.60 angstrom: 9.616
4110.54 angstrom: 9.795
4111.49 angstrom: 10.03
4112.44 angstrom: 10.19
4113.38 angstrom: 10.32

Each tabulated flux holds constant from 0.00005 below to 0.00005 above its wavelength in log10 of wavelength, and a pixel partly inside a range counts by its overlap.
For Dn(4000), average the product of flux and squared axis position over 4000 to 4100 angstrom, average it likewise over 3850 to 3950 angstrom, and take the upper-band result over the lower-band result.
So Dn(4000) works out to 1.17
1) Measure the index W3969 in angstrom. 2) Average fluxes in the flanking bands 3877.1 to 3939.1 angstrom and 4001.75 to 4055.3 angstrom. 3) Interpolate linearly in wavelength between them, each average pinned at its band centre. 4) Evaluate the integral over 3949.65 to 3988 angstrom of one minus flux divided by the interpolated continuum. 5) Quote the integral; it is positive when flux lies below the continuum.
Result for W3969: 6.2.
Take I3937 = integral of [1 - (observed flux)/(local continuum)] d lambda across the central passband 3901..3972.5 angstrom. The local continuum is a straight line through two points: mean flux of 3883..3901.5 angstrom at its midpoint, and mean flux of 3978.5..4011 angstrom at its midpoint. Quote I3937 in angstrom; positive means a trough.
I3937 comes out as -3.77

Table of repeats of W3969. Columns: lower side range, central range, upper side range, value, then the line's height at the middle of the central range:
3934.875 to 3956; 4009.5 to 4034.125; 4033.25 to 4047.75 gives -0.7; 11.8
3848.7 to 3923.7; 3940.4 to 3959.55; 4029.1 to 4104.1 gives 0.9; 10.9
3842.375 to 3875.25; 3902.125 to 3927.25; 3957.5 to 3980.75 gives -3.9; 9.89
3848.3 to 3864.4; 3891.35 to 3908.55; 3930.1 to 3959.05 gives 1.4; 11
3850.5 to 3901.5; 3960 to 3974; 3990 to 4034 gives 4.3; 11.3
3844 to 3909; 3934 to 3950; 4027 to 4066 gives 0.8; 11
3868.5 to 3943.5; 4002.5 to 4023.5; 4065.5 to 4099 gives -2.4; 10.7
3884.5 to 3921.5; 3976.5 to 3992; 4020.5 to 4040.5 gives 1.3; 11.5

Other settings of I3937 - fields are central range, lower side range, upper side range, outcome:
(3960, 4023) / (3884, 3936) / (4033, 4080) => 3.9 angstrom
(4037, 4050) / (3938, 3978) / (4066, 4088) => -1.5 angstrom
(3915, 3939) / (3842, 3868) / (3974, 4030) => 1.6 angstrom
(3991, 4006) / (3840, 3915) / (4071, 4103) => -0.9 angstrom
